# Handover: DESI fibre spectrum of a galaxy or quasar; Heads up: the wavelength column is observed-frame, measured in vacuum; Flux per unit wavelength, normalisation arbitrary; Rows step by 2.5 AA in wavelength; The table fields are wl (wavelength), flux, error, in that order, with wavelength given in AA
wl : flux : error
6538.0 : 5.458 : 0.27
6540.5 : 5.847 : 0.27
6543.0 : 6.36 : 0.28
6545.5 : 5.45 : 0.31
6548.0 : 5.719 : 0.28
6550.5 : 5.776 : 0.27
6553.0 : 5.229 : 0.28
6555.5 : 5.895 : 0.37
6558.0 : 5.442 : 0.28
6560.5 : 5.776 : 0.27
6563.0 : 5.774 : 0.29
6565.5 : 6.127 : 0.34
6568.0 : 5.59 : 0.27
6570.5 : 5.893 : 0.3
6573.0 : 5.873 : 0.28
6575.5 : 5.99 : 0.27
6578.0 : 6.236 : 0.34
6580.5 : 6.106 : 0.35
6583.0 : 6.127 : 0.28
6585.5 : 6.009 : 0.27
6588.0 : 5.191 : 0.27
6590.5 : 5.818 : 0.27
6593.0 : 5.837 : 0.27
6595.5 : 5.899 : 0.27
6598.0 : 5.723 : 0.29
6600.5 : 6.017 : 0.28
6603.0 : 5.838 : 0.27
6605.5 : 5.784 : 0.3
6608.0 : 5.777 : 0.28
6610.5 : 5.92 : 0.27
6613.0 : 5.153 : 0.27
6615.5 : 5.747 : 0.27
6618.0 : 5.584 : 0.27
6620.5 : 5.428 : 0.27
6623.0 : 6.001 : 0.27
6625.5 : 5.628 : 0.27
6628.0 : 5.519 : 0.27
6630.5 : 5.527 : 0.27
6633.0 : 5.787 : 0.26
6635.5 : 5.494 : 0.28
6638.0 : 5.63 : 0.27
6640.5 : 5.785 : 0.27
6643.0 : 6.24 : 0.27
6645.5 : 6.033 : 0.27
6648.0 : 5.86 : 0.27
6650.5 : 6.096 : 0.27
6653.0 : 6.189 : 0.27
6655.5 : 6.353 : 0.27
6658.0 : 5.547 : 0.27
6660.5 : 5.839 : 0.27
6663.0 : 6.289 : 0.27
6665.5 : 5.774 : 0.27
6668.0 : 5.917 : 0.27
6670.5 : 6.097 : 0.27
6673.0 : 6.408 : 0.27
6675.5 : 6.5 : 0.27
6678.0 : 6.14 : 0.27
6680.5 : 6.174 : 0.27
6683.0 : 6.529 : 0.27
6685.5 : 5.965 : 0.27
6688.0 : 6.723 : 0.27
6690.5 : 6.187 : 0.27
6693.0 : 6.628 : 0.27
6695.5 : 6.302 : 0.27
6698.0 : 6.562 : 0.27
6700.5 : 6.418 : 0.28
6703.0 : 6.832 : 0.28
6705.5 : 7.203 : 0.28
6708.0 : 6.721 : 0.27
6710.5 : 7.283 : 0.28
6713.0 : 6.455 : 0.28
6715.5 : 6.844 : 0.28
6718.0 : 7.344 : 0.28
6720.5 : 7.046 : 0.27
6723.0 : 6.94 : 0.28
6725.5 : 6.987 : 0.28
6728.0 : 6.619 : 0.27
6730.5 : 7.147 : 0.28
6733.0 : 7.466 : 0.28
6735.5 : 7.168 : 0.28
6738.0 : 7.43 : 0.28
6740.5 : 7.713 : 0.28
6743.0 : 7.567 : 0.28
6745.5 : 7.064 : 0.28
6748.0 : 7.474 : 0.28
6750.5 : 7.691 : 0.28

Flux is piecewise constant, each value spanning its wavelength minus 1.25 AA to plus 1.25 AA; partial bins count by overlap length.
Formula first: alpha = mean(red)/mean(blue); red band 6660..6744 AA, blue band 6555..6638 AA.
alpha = 1.16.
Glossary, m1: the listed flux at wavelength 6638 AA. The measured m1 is 5.63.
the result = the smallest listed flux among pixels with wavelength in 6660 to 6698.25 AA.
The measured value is 5.774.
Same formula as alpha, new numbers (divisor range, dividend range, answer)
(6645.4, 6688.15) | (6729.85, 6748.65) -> 1.21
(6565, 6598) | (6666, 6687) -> 1.05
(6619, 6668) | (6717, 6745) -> 1.23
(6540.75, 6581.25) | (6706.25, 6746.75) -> 1.22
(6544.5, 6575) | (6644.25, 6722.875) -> 1.12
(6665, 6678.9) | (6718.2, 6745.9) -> 1.17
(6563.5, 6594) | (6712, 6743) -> 1.21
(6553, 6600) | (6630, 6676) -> 1.02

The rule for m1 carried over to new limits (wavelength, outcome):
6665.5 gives 5.774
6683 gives 6.529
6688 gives 6.723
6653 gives 6.189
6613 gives 5.153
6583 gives 6.127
